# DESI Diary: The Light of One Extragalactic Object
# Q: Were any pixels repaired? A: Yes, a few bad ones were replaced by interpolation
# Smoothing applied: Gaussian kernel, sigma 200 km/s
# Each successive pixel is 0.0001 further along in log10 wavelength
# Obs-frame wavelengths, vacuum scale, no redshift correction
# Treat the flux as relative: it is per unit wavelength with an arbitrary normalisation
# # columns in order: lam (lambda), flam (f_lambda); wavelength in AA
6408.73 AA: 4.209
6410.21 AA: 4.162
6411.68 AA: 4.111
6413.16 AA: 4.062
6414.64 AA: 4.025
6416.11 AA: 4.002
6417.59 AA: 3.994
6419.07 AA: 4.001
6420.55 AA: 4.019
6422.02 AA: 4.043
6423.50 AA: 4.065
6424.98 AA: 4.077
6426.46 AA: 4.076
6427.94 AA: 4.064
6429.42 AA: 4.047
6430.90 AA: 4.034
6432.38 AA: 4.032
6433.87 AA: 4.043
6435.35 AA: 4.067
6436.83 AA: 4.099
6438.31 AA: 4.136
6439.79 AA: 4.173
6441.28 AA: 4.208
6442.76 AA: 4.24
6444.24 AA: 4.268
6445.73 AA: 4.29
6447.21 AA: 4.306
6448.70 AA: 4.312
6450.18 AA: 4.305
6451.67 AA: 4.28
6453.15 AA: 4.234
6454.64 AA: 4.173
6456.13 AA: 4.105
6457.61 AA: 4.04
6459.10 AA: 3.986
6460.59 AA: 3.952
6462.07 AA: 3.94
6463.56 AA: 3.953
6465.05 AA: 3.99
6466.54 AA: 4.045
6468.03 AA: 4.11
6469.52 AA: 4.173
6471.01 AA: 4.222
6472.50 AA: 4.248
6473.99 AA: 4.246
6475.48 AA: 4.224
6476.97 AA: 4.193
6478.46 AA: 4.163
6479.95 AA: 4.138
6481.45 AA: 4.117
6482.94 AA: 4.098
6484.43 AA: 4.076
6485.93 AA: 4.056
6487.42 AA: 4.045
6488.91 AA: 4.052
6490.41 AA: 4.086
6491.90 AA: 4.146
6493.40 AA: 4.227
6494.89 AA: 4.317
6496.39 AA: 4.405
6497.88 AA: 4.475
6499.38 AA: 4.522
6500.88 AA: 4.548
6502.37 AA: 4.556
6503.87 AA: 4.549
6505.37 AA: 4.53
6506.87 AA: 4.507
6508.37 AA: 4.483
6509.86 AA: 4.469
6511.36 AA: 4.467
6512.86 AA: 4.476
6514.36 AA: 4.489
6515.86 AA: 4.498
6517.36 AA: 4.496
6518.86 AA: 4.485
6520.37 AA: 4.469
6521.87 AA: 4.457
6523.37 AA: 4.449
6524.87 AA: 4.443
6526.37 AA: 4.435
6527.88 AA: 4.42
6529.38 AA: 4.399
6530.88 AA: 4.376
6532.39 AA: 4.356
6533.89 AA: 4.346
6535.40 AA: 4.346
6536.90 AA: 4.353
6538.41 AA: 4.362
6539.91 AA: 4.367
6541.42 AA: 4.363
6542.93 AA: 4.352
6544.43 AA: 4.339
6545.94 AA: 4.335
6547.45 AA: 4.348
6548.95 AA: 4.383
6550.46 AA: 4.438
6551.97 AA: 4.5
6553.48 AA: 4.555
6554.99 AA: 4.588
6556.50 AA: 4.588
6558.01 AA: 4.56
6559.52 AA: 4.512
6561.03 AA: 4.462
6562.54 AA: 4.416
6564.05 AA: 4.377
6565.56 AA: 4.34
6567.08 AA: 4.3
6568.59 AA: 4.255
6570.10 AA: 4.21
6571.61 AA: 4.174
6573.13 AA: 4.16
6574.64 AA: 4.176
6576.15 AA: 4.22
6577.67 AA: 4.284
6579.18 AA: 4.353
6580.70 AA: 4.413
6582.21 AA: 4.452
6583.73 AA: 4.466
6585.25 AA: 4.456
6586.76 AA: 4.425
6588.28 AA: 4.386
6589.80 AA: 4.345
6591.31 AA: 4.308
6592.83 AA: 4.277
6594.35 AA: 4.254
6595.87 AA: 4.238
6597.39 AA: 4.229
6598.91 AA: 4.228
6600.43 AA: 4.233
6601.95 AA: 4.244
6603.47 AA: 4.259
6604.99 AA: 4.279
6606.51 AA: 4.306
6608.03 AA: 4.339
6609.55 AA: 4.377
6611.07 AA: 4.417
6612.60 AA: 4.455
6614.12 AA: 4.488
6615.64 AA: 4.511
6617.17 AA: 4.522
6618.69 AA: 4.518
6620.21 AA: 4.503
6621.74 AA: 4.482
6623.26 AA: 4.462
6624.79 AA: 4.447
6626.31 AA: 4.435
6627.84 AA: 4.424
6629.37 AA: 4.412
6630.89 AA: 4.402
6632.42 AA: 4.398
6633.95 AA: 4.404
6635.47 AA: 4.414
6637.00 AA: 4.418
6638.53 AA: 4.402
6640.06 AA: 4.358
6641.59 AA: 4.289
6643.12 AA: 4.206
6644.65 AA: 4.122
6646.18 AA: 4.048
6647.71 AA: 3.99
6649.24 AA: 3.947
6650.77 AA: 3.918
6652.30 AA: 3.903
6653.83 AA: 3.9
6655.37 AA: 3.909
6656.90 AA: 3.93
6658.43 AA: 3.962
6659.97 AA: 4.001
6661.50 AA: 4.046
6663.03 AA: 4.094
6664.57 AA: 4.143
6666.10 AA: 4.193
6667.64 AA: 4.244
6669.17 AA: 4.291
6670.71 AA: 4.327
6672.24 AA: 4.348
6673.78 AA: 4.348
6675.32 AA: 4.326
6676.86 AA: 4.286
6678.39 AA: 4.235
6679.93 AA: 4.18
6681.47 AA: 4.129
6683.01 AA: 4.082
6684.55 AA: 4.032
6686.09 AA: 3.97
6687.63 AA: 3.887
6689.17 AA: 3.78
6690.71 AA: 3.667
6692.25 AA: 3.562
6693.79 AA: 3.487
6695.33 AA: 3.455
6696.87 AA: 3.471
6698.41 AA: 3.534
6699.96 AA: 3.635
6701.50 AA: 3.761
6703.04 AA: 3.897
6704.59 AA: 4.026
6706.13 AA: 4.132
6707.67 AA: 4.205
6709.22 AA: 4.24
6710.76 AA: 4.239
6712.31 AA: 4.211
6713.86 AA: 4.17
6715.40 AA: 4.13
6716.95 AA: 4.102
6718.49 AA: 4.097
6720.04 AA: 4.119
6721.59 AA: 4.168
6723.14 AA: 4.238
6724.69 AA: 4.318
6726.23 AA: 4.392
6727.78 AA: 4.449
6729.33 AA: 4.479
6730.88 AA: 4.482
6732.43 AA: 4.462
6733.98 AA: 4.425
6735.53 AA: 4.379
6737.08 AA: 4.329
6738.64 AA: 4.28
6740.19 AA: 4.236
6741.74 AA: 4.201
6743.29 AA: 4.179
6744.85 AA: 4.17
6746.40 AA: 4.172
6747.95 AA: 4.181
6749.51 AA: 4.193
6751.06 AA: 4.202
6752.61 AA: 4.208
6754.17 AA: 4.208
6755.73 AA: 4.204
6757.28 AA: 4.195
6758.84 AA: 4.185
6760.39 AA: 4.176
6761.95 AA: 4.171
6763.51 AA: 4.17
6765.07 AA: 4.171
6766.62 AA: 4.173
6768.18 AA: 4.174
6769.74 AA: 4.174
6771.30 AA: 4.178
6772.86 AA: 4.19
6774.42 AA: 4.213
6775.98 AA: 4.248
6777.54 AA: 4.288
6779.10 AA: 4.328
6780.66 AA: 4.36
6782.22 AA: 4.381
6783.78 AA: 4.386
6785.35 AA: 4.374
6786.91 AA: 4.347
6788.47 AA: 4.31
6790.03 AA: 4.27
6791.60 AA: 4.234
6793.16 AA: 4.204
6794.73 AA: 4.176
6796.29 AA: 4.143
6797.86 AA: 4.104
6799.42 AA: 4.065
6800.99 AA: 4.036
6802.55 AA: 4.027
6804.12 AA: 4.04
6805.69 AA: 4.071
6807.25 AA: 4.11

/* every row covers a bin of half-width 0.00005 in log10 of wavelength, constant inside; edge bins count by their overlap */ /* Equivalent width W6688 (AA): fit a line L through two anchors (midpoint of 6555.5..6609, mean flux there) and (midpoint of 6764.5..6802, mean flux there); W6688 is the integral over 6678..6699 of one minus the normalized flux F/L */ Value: 2.3 AA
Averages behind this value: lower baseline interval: 4.33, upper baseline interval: 4.23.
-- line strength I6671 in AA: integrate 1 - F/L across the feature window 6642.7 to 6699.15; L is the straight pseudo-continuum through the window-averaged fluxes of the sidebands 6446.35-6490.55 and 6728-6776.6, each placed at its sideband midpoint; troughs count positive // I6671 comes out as 2.8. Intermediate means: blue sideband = 4.13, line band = 4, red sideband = 4.24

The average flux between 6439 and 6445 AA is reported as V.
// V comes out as 4.22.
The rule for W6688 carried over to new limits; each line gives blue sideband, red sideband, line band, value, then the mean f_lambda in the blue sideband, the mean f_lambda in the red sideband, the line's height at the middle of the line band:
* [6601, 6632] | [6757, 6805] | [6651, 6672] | 1.4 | 4.41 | 4.21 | 4.36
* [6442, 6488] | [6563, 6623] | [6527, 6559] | -1.1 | 4.15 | 4.34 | 4.27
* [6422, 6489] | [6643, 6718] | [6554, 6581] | -1.9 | 4.13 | 4.01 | 4.07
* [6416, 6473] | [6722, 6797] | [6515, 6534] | -1.3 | 4.11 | 4.26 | 4.15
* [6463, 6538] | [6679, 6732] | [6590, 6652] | -2.6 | 4.32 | 4.03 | 4.14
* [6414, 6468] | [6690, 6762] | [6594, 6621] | -1.6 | 4.1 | 4.12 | 4.11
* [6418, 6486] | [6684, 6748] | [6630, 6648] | -0.9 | 4.12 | 4.08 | 4.09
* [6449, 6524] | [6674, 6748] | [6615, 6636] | -1.5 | 4.27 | 4.1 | 4.16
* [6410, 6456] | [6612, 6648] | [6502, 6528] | -1.5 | 4.13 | 4.38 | 4.23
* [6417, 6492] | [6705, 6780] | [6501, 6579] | -4.8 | 4.12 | 4.23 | 4.15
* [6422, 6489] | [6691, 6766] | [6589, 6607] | -0.6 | 4.13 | 4.12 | 4.13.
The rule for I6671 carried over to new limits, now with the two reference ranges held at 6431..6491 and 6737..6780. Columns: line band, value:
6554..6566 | -0.9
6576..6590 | -0.8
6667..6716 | 2.1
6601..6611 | -0.3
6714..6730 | -0.2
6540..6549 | -0.4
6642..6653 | 0.4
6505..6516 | -0.9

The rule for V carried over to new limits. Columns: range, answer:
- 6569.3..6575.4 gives 4.19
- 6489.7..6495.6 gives 4.2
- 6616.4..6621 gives 4.51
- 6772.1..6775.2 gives 4.2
